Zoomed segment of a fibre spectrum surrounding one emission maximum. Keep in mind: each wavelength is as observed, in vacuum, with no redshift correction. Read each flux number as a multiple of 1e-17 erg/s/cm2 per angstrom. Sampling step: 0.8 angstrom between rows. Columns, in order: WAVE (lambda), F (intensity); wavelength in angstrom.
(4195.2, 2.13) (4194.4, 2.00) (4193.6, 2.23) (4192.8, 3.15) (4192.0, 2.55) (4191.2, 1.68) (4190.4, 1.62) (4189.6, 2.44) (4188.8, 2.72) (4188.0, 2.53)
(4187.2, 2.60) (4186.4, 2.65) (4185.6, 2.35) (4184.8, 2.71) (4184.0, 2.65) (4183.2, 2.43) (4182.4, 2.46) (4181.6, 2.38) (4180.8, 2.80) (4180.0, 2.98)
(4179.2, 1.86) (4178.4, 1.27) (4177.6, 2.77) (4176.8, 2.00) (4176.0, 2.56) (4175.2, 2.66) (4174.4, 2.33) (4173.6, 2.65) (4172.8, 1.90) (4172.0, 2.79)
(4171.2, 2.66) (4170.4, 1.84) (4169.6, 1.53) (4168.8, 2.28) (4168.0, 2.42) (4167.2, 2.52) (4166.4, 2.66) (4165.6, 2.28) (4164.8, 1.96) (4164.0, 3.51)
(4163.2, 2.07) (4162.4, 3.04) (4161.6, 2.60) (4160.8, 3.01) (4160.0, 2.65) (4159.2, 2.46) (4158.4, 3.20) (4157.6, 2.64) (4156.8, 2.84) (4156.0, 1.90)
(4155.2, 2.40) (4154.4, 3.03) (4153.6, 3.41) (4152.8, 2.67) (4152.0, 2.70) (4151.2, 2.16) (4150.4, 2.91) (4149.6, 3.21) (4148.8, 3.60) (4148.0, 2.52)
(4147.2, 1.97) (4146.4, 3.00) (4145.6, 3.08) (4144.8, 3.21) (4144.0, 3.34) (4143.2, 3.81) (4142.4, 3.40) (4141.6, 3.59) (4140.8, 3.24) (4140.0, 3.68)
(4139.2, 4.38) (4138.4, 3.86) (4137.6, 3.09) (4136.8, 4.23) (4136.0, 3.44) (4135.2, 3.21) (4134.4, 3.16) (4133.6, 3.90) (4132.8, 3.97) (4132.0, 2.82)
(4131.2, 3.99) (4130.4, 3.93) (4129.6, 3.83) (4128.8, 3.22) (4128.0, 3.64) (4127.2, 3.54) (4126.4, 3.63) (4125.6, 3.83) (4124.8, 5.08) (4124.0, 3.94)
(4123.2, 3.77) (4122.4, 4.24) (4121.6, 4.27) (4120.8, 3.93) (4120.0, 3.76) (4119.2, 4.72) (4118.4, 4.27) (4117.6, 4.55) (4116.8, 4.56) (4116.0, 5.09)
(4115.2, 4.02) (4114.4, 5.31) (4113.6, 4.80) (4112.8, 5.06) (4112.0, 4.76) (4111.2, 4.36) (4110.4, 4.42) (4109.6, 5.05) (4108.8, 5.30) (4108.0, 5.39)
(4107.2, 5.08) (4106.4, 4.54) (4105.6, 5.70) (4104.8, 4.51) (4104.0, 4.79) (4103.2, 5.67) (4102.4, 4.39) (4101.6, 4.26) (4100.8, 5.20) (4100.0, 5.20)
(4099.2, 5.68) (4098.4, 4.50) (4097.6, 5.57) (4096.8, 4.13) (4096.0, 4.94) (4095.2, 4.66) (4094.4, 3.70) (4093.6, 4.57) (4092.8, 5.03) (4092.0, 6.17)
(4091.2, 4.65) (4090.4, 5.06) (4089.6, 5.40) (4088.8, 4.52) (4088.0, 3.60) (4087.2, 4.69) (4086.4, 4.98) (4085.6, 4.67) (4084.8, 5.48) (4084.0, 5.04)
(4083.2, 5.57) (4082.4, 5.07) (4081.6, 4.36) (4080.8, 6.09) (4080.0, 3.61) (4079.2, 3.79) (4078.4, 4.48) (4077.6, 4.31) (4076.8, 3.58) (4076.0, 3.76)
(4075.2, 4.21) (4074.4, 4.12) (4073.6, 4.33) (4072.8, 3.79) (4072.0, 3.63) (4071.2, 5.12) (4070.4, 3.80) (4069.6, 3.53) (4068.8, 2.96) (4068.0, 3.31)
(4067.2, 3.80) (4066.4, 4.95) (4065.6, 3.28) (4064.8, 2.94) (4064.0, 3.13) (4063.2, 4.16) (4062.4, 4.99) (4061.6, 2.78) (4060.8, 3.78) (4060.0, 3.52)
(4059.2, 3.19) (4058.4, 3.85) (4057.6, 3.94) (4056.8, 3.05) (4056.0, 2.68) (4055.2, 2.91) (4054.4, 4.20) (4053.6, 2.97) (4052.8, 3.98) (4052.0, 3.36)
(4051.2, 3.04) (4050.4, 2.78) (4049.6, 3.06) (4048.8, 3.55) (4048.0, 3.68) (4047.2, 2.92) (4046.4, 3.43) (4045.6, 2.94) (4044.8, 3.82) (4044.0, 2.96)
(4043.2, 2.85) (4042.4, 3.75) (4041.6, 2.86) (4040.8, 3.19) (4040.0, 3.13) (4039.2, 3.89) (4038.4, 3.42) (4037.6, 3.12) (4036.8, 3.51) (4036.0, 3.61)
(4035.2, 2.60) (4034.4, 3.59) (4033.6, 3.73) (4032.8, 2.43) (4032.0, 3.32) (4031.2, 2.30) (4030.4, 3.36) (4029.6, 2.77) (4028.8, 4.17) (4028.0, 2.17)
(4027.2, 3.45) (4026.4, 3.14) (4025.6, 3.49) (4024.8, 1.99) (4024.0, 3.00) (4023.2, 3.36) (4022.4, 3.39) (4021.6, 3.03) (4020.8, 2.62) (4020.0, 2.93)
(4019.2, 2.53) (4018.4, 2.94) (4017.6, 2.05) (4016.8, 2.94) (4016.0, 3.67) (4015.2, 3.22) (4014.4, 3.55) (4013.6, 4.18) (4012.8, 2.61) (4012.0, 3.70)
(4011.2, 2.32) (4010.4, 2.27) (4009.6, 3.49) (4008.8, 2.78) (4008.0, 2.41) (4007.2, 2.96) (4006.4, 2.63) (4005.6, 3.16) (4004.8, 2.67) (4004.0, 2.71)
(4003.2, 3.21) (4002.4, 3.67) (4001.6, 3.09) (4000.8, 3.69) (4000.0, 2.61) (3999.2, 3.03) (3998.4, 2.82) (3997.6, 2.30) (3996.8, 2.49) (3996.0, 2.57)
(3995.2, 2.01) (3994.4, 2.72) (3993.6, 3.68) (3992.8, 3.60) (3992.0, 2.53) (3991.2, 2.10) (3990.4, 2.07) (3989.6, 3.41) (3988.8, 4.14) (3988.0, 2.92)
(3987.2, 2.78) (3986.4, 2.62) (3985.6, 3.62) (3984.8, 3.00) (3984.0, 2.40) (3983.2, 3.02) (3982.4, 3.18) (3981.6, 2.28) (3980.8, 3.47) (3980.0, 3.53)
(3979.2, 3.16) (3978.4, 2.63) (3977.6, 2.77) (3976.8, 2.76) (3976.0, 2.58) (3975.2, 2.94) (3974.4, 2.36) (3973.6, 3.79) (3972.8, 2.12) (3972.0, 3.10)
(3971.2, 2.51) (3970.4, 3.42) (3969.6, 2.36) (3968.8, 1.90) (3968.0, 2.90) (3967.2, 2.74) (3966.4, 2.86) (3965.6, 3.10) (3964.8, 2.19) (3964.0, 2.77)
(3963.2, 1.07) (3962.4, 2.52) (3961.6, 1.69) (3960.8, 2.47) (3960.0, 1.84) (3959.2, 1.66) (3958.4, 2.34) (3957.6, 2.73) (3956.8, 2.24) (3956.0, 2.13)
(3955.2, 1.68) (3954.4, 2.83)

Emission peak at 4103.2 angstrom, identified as C III] 1909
